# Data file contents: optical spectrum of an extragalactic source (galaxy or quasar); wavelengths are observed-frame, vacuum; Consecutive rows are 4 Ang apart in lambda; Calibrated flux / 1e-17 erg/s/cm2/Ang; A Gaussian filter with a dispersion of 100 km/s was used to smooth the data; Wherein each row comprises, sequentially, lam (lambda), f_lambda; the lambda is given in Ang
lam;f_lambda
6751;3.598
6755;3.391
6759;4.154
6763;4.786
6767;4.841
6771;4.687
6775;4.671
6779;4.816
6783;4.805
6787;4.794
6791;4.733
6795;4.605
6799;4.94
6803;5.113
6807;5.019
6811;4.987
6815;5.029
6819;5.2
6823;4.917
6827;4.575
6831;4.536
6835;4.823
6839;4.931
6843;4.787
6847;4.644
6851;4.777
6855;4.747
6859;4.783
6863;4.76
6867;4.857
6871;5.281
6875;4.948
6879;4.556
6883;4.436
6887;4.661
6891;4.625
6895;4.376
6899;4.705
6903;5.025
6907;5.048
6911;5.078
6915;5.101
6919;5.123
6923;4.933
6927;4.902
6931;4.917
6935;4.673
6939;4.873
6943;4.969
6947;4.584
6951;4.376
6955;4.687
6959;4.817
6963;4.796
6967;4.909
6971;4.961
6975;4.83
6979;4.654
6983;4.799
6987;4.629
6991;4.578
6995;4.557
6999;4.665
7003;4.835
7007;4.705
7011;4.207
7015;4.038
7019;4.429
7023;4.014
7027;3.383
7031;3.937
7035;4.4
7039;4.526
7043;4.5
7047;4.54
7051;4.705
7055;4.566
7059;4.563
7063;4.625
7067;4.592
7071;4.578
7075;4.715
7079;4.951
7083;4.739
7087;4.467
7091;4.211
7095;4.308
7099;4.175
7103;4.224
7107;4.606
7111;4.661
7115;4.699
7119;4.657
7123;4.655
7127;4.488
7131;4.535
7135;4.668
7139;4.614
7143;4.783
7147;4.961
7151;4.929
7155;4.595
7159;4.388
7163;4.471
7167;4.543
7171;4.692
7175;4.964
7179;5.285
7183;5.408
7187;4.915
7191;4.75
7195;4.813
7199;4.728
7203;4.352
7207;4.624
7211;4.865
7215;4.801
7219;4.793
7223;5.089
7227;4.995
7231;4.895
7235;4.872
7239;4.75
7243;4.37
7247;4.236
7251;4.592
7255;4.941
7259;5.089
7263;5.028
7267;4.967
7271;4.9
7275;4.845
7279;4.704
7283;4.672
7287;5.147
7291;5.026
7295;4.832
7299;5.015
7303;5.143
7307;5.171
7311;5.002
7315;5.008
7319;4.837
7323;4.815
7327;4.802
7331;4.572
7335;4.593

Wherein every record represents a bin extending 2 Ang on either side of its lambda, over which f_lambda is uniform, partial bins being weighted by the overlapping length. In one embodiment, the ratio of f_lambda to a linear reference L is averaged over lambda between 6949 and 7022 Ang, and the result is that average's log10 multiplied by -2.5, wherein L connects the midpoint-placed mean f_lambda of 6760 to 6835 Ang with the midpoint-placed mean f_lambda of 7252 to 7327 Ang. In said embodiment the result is 0.055 mag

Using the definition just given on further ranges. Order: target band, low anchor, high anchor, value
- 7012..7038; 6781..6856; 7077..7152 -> 0.15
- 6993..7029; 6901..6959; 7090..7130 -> 0.09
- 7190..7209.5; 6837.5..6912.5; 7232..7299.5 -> 0.04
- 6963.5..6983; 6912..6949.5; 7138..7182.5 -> 0.01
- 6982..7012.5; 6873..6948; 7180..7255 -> 0.04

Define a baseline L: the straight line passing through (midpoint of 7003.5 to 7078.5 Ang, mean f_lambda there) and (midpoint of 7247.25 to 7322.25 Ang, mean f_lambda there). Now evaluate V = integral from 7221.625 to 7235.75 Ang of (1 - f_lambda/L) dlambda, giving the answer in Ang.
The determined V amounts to -0.5 Ang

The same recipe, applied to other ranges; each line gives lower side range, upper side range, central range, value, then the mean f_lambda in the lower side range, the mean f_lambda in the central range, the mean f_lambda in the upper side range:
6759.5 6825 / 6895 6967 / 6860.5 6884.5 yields 0.18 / 4.86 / 4.81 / 4.85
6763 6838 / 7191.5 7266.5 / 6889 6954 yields -0.13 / 4.84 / 4.83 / 4.77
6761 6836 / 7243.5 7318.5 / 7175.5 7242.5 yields 0.33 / 4.84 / 4.86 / 4.89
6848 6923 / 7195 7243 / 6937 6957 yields 0.50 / 4.83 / 4.7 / 4.78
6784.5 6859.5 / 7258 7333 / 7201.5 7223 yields 0.77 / 4.84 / 4.73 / 4.92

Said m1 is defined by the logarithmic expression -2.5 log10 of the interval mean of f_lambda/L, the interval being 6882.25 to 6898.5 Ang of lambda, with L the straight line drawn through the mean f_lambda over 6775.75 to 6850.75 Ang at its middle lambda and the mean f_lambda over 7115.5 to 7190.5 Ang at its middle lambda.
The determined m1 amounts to 0.06 mag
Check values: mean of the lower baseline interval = 4.84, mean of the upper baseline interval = 4.75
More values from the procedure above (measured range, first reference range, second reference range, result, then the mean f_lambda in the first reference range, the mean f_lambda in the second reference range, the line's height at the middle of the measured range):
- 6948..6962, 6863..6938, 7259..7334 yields 0.05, 4.84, 4.92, 4.85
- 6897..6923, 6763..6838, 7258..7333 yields -0.03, 4.84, 4.92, 4.86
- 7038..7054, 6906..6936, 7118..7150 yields 0.05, 4.98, 4.68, 4.8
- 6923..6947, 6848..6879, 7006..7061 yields -0.05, 4.85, 4.32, 4.63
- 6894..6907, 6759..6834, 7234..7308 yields 0.01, 4.82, 4.85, 4.83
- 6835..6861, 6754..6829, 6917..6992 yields 0.00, 4.76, 4.79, 4.77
